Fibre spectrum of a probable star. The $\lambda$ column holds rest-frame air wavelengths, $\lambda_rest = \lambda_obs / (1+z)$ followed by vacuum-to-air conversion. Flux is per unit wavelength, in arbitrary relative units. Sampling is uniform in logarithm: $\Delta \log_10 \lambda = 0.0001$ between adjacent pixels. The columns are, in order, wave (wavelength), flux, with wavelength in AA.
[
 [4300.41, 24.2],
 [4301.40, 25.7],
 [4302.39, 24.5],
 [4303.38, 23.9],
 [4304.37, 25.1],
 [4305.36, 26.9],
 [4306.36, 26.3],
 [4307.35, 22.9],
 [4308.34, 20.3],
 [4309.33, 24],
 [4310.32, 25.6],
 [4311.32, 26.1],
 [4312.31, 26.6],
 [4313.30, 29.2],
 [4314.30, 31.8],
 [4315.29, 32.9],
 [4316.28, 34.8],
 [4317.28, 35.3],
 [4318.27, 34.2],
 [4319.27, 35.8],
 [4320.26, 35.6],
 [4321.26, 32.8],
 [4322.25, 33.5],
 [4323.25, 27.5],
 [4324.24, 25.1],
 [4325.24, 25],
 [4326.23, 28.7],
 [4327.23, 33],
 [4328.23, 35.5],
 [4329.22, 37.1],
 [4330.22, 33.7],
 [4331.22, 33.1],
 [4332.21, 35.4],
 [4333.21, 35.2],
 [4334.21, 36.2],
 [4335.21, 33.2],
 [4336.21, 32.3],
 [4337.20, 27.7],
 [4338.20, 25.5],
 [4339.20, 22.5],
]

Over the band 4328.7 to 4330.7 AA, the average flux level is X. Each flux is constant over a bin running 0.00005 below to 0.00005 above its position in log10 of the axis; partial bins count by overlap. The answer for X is 35.5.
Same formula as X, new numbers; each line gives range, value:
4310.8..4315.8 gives 29.3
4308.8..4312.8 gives 25.5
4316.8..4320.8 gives 35.2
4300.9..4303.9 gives 24.7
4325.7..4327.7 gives 30.7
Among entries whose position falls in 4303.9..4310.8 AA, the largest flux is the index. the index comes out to 26.9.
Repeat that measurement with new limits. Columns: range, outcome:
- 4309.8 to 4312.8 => 26.6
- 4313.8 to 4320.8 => 35.8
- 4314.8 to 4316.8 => 34.8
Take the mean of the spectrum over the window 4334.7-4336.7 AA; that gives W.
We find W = 32.7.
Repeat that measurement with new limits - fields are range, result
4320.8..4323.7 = 31.3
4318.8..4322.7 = 34.5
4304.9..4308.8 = 24.1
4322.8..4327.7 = 27.9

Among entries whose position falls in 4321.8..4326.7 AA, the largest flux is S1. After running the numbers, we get 33.5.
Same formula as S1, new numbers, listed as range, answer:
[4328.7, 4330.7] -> 37.1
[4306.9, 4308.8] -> 22.9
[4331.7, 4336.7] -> 36.2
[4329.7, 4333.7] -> 35.4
